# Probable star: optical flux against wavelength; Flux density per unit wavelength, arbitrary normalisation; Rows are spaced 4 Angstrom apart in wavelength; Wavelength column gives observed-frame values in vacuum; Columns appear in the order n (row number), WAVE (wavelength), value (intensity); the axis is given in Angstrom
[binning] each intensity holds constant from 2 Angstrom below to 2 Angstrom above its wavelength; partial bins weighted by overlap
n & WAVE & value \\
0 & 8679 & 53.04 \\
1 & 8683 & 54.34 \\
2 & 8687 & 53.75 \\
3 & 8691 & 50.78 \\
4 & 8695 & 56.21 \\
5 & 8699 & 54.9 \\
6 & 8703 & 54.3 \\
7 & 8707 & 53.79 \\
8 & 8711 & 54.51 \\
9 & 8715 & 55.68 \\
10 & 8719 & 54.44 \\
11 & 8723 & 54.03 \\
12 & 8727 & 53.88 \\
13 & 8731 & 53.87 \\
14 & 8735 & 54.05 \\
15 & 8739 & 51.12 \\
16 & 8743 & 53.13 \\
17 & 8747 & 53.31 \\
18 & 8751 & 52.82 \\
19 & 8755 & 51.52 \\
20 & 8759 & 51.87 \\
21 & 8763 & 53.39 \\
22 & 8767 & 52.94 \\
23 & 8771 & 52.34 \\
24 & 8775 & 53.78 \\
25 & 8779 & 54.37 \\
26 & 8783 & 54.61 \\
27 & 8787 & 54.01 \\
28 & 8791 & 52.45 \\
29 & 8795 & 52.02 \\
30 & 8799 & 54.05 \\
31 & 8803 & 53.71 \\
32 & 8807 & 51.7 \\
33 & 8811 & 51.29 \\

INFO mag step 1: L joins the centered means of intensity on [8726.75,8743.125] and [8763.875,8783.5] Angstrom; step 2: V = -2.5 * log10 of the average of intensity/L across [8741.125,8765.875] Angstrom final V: 0.013 mag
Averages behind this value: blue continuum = 53.1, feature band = 52.7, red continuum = 53.5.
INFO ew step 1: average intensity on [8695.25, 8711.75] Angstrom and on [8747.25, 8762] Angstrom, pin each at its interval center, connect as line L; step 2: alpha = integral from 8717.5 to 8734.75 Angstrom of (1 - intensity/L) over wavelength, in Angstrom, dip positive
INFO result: -0.2 Angstrom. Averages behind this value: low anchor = 54.6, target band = 54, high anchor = 52.3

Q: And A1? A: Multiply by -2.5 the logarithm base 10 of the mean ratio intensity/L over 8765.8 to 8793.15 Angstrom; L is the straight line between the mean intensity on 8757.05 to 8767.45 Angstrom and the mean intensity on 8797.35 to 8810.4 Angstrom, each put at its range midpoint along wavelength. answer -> -0.014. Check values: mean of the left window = 52.7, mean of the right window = 52.9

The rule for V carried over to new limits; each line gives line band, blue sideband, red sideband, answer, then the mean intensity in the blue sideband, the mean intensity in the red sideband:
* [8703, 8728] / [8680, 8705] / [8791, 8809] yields -0.01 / 54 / 52.8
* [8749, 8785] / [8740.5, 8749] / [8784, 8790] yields 0.01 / 53.1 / 53.8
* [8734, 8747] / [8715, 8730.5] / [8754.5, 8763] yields 0.01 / 54.3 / 52.1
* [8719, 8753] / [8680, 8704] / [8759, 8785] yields 0.01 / 54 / 53.4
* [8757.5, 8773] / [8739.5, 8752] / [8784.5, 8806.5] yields 0.01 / 52.9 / 53.2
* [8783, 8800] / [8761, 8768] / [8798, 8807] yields 0.00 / 53.2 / 53.4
